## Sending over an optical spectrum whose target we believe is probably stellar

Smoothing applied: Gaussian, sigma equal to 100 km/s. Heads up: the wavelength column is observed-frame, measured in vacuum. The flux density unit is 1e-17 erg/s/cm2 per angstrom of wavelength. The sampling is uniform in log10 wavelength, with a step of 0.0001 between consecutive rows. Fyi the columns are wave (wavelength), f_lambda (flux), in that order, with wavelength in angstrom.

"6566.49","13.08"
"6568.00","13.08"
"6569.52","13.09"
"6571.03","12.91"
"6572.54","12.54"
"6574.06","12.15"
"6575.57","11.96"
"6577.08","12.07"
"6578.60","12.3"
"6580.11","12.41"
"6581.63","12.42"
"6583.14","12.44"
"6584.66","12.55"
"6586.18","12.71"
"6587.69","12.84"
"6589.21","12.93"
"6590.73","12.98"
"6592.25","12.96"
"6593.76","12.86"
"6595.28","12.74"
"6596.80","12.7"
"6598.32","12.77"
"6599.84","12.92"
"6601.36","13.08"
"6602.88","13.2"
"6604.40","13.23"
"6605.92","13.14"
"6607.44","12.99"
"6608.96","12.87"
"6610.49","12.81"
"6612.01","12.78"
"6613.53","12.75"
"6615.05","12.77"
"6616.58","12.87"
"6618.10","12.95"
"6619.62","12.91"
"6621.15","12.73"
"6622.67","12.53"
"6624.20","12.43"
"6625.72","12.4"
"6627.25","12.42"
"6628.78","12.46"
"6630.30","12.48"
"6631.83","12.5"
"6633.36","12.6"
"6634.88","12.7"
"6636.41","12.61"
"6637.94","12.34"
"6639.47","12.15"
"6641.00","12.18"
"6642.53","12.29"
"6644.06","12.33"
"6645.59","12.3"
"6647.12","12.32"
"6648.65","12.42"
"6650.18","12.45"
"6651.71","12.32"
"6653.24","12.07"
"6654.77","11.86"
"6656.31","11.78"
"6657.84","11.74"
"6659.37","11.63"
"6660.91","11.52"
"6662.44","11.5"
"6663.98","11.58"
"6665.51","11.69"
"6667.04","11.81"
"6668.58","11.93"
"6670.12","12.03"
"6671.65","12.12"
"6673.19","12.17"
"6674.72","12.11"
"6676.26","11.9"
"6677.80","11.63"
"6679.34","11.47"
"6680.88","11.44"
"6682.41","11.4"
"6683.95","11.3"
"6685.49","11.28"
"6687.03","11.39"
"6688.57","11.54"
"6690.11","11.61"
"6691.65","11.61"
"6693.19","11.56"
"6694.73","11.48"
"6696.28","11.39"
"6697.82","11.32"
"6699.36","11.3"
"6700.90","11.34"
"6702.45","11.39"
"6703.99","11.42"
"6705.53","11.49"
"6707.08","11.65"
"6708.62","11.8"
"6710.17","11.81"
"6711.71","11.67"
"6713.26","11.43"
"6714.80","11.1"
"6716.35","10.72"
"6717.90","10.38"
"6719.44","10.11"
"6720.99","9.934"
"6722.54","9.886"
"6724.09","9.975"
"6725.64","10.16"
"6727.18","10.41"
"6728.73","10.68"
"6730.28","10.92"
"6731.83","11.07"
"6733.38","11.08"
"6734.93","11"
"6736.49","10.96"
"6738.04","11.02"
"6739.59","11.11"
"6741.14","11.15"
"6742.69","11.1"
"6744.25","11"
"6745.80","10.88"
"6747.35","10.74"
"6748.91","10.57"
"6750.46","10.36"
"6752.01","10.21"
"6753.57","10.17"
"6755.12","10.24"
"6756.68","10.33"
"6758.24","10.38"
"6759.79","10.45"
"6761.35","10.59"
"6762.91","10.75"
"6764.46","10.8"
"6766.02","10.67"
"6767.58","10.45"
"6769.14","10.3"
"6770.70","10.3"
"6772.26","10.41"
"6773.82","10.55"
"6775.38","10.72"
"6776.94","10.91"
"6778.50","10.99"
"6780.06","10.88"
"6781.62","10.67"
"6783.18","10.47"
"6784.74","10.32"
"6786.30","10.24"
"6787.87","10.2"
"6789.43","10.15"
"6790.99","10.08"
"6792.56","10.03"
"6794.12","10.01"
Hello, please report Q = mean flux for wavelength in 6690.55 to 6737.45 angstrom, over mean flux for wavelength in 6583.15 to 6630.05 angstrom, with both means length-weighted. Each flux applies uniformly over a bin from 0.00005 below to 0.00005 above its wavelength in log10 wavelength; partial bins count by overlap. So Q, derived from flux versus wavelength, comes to 0.86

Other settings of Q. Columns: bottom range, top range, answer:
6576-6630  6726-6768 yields 0.84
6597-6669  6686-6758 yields 0.88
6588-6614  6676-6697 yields 0.89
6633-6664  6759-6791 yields 0.87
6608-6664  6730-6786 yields 0.86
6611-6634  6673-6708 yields 0.91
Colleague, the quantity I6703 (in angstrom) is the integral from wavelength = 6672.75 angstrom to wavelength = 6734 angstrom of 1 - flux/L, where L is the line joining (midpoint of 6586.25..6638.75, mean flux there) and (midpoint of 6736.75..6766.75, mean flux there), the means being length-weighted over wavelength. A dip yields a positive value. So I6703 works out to 1.1 angstrom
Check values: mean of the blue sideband 12.8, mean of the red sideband 10.7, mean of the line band 11.2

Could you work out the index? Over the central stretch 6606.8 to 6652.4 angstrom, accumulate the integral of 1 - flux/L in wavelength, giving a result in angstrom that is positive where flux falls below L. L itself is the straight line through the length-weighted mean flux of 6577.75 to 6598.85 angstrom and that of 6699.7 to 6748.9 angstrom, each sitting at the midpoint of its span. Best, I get -1.5 angstrom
